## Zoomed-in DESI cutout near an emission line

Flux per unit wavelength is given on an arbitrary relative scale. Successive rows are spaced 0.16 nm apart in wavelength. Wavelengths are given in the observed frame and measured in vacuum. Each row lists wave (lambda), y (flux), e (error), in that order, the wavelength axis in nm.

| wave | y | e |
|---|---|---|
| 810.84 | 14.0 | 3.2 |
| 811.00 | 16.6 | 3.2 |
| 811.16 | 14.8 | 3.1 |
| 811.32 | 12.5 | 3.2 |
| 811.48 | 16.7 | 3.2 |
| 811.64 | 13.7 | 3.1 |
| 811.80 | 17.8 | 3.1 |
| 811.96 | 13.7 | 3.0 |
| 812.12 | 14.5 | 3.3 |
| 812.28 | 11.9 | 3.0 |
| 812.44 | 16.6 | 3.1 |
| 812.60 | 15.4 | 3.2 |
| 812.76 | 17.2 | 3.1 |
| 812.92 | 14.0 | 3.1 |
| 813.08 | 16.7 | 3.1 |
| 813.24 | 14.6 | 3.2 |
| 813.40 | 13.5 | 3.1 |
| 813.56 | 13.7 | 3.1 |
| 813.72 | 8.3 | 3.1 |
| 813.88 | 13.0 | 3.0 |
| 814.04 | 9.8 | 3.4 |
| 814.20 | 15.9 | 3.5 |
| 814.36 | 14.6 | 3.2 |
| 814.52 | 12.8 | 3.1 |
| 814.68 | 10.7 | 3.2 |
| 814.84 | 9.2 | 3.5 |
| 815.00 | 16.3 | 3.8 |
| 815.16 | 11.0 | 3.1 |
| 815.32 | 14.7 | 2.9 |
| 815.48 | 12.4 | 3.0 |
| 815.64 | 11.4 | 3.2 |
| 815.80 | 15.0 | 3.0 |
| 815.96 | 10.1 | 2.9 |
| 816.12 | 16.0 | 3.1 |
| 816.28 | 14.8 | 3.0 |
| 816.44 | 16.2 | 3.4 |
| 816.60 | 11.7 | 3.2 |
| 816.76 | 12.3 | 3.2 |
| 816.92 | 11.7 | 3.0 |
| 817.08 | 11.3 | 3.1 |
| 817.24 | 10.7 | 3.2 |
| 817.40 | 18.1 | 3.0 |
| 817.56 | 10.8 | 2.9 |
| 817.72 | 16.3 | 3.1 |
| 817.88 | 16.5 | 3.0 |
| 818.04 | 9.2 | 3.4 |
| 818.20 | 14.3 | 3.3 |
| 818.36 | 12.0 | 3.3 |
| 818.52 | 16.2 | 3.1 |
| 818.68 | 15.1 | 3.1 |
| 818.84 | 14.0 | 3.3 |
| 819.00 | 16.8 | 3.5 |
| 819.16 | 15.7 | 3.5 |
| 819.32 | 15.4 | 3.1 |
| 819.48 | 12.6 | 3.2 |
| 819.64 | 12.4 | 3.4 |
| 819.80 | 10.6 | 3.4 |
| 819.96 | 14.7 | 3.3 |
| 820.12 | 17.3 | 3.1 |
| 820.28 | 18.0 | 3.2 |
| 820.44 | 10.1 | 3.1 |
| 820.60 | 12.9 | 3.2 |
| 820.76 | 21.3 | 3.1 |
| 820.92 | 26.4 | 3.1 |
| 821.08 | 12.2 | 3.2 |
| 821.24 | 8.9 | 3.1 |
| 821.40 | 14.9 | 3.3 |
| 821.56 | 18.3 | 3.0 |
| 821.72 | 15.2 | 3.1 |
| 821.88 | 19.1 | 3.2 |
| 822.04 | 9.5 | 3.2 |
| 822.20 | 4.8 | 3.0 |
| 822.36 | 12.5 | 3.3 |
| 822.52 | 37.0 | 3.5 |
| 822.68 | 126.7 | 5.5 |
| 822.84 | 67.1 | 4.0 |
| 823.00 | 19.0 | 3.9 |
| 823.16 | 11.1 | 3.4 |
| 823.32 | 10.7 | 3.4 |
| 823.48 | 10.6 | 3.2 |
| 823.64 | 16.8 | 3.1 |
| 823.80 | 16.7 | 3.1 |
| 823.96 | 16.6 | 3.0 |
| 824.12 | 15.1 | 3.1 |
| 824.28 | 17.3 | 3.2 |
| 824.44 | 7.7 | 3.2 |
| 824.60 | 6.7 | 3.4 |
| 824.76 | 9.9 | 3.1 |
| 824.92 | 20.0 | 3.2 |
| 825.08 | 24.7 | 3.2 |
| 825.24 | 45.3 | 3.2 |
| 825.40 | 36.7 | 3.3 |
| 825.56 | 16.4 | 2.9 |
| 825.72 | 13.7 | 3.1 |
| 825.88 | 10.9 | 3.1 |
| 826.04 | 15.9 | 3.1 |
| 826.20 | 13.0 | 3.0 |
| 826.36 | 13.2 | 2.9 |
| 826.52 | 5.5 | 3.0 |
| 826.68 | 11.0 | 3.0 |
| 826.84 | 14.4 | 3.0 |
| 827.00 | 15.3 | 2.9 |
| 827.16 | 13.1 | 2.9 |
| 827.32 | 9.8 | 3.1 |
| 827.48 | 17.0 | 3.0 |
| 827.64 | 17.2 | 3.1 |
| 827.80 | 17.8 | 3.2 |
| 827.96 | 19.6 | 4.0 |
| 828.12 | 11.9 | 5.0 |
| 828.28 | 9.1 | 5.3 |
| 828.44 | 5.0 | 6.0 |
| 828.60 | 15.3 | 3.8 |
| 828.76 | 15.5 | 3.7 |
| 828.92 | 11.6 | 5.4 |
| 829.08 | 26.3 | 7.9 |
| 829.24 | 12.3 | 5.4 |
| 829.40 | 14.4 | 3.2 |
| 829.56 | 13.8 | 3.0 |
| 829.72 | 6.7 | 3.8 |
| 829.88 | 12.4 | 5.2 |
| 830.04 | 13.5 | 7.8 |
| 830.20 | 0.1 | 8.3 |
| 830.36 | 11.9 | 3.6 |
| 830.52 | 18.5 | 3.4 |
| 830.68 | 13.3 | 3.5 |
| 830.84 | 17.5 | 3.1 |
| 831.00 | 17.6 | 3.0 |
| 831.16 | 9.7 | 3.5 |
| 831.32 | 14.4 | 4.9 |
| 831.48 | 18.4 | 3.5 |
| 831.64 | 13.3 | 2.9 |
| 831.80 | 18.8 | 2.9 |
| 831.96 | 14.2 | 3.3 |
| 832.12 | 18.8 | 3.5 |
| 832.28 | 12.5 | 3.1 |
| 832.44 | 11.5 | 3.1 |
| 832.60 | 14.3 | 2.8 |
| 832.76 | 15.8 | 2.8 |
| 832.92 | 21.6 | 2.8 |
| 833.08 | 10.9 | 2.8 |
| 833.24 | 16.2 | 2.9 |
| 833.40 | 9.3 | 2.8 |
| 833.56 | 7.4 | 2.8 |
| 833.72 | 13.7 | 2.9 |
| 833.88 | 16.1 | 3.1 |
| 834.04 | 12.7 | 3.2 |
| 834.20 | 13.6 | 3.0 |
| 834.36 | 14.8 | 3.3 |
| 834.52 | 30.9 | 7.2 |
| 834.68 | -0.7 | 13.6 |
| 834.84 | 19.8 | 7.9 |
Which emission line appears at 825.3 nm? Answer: [N II]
